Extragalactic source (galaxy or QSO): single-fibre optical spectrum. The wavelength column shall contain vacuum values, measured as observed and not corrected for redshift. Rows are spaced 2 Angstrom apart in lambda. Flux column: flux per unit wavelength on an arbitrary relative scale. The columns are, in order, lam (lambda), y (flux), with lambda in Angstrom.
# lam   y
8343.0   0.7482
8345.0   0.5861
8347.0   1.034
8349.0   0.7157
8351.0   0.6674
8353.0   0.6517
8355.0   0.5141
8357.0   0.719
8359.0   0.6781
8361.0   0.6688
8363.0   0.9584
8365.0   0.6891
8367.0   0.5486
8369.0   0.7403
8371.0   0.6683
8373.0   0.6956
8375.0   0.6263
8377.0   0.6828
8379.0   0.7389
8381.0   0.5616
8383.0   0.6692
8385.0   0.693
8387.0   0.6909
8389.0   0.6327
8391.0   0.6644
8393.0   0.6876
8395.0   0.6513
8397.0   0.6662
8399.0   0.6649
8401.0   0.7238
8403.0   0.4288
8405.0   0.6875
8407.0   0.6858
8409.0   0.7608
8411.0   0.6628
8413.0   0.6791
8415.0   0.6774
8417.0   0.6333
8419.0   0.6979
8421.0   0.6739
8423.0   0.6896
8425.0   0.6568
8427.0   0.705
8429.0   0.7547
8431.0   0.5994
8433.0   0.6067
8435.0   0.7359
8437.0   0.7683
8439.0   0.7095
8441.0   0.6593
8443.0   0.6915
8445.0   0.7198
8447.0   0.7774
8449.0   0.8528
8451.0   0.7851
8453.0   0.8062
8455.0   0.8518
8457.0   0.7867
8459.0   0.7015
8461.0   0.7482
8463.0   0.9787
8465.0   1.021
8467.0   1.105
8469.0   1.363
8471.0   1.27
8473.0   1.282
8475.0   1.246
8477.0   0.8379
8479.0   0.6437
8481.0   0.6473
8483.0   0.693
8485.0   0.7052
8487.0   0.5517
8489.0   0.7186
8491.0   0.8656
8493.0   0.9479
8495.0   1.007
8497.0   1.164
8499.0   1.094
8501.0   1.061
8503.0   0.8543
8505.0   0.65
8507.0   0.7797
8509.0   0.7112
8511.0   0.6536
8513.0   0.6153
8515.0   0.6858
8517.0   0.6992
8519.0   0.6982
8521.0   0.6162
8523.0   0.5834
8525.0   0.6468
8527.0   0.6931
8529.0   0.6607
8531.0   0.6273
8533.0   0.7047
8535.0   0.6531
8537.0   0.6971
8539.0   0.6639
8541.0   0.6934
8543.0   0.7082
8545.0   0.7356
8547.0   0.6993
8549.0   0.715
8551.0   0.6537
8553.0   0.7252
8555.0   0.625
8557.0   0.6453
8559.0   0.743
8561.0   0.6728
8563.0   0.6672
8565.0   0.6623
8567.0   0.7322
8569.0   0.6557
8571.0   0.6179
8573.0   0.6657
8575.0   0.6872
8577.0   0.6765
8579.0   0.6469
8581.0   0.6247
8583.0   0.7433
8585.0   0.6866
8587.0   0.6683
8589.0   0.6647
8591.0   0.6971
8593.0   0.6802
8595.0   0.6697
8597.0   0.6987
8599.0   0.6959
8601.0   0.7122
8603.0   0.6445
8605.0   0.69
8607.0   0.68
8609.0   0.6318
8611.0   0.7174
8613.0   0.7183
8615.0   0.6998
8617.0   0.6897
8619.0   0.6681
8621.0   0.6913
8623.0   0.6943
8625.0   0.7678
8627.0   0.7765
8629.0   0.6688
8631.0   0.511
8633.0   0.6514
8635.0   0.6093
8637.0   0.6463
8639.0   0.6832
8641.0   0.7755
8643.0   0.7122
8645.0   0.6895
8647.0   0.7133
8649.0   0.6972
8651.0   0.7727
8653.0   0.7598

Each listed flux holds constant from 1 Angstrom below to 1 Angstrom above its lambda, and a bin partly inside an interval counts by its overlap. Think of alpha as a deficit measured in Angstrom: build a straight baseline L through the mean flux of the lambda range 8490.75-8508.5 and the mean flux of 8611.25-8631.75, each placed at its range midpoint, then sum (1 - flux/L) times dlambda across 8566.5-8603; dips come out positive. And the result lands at 4.1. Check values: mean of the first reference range 0.933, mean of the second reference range 0.692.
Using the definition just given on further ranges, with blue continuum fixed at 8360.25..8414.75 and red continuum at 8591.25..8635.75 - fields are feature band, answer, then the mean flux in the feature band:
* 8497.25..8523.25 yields -3.2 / 0.763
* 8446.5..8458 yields -2.3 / 0.811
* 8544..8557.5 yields -0.2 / 0.687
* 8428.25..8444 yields -0.3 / 0.69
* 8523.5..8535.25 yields 0.3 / 0.662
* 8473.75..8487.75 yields -2.0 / 0.774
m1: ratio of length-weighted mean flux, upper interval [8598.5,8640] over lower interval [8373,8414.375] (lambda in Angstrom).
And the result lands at 1.02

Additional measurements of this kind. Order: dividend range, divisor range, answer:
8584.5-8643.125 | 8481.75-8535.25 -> 0.91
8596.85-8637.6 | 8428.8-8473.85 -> 0.80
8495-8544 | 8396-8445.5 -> 1.09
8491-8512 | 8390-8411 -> 1.35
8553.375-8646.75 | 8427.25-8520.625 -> 0.82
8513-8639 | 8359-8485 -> 0.90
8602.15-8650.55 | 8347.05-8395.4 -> 1.00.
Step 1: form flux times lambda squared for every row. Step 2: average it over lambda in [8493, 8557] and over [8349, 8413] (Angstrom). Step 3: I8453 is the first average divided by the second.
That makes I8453 1.1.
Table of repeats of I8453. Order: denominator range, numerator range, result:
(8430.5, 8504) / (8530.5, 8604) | 0.81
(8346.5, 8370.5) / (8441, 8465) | 1.15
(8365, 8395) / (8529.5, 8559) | 1.07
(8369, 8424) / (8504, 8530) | 1.03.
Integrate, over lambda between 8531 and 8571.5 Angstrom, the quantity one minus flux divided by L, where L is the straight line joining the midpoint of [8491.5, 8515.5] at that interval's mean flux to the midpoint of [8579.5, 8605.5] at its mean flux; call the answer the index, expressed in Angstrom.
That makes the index 4.2 Angstrom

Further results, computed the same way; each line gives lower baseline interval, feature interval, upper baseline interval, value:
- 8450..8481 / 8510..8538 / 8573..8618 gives 5.75 Angstrom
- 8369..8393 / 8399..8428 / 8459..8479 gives 5.07 Angstrom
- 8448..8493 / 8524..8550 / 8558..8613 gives 2.77 Angstrom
